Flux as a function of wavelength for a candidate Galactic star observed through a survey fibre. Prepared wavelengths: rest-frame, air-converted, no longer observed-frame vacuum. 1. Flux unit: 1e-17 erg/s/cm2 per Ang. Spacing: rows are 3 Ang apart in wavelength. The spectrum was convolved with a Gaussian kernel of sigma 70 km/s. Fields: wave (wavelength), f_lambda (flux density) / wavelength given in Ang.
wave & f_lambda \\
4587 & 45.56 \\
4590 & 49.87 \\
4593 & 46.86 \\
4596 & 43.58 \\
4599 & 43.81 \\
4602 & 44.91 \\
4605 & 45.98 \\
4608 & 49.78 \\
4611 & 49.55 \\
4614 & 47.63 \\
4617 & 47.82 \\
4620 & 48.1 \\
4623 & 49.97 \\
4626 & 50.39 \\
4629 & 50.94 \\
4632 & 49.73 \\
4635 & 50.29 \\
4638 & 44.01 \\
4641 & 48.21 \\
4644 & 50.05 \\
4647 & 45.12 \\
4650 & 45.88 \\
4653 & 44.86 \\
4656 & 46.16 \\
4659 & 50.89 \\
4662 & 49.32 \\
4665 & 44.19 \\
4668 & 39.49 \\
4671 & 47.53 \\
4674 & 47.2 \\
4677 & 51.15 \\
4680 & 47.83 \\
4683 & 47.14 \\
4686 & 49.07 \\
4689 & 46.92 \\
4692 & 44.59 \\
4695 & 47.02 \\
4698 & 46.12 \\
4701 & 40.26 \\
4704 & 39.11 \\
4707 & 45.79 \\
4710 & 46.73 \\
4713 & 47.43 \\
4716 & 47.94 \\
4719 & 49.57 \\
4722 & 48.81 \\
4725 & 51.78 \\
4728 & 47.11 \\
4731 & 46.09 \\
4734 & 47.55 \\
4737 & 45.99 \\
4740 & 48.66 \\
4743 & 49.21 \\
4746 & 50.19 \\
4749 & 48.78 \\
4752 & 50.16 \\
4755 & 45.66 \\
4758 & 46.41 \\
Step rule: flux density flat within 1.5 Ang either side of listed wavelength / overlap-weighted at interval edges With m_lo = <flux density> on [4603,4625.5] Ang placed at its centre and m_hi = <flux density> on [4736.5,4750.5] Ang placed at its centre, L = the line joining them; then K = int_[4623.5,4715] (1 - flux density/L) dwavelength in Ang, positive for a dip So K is 3.3 Ang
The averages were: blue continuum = 48.4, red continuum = 48.8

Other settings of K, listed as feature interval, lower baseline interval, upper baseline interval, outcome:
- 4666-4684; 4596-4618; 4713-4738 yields 0.35 Ang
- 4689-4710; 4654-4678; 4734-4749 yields 1.46 Ang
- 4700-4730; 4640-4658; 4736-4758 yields 0.79 Ang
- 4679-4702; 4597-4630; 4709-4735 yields 0.90 Ang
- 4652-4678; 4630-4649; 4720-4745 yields 0.71 Ang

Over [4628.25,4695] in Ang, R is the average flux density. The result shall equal 47.3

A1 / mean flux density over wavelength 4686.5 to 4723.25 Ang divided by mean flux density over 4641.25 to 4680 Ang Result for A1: 1.0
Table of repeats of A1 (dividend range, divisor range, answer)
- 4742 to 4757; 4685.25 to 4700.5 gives 1.05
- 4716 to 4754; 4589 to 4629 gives 1.02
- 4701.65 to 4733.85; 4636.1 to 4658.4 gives 1.01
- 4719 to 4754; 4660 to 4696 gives 1.04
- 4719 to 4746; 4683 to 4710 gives 1.07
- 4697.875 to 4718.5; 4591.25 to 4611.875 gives 0.97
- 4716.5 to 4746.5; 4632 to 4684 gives 1.03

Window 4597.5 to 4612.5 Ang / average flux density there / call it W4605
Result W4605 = 46.8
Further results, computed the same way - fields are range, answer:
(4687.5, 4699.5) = 46.2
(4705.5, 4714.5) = 46.7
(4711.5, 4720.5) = 48.3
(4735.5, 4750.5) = 48.6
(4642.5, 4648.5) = 47.6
